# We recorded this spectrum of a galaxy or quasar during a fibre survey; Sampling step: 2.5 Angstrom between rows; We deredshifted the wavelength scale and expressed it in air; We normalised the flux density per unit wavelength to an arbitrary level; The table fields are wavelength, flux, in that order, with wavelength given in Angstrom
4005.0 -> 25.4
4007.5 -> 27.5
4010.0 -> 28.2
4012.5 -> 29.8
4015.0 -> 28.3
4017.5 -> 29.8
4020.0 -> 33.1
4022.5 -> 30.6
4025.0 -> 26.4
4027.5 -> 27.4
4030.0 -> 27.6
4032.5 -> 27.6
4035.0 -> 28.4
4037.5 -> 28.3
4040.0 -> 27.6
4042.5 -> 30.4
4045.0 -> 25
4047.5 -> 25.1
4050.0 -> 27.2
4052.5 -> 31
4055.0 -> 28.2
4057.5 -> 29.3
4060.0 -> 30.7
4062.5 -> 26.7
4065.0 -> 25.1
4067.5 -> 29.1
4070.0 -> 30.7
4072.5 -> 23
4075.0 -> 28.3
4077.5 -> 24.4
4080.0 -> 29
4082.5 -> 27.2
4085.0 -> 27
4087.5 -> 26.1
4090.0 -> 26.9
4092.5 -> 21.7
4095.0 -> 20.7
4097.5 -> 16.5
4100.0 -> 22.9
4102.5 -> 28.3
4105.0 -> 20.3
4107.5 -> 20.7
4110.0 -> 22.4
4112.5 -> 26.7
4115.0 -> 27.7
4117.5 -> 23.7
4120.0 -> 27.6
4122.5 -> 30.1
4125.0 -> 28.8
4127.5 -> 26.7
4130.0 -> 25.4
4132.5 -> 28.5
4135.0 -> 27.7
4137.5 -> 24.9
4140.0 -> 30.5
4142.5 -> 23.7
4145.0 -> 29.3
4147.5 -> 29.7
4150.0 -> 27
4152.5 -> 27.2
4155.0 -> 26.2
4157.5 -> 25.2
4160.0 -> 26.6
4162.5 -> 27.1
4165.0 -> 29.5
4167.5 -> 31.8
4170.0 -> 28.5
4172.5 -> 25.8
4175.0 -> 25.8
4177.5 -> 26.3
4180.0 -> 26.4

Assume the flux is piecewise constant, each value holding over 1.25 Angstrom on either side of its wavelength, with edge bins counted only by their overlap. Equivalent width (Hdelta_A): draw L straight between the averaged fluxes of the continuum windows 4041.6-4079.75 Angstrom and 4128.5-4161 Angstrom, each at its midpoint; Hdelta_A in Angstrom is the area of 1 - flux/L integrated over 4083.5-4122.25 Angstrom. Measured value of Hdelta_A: 4.6 Angstrom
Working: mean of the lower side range 27.6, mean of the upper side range 27.1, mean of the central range 24.1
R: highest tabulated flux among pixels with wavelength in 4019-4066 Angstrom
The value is 33.1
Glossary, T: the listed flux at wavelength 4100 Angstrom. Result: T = 22.9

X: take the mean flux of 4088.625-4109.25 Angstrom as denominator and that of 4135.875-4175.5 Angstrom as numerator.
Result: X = 1.23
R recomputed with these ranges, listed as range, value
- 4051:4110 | 31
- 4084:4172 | 31.8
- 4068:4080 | 30.7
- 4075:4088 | 29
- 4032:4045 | 30.4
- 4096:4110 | 28.3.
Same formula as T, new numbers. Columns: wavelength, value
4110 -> 22.4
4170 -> 28.5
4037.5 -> 28.3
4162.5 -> 27.1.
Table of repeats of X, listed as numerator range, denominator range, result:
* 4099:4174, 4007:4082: 0.95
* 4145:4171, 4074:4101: 1.14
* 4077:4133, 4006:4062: 0.88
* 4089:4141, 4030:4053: 0.91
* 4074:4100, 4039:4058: 0.88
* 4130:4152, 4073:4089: 1.03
